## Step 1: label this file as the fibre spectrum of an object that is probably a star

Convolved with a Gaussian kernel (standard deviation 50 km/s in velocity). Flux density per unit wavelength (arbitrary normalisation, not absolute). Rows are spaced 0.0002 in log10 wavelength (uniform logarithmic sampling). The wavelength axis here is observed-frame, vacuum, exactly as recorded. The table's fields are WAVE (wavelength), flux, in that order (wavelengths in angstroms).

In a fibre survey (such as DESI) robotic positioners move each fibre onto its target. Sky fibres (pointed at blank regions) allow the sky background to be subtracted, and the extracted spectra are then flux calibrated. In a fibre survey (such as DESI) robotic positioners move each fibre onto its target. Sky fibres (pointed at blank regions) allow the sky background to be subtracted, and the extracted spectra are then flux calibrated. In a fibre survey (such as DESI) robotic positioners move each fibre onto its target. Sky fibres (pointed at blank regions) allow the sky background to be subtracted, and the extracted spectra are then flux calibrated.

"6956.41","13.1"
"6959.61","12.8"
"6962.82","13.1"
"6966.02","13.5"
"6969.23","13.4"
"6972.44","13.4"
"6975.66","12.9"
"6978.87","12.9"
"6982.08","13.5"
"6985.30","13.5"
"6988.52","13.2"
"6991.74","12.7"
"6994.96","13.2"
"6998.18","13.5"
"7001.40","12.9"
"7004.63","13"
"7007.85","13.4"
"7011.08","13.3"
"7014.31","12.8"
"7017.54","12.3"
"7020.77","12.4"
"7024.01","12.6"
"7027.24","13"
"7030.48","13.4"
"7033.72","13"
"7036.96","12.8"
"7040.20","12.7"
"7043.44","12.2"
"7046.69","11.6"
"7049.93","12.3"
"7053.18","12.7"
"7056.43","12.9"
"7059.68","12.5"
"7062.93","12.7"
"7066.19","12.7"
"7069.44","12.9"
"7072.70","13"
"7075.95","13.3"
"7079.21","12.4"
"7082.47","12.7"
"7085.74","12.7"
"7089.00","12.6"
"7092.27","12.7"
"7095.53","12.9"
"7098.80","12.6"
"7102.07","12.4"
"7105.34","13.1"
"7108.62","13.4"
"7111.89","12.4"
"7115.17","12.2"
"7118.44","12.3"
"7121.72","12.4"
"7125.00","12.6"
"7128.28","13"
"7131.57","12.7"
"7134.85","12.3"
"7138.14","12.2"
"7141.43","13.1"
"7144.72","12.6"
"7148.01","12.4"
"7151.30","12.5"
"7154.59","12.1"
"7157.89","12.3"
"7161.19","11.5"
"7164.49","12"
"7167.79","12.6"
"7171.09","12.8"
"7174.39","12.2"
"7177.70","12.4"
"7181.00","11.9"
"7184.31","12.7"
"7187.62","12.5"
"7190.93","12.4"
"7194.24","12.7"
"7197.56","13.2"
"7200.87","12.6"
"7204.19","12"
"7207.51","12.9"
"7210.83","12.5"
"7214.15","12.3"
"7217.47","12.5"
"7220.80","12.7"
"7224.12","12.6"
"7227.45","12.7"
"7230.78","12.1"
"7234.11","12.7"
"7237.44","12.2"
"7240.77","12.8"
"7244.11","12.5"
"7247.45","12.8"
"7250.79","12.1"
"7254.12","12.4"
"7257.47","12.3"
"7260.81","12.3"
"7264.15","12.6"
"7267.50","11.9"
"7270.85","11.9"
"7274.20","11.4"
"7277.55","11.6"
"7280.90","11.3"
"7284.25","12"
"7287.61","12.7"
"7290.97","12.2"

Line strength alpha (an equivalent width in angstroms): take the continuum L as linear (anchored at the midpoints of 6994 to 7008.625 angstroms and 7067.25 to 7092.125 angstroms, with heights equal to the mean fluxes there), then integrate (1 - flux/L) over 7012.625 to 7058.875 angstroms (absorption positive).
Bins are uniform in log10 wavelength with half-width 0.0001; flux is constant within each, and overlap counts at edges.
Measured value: 1.41 angstroms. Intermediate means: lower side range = 13.2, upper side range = 12.8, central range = 12.6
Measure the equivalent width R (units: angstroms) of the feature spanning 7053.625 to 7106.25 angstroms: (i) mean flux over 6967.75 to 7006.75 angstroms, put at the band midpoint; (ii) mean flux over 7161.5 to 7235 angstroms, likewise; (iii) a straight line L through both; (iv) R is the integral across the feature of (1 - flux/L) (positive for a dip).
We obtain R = 0.5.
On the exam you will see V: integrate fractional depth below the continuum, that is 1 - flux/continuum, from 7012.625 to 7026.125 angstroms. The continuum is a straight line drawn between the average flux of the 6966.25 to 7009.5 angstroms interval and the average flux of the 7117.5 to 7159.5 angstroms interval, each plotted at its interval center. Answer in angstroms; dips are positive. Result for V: 0.5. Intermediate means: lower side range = 13.2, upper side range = 12.5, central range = 12.5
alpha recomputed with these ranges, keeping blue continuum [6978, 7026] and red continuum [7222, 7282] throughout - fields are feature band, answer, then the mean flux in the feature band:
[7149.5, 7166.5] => 0.6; 12.1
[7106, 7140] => 0.2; 12.6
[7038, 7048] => 0.5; 12.2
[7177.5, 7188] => 0.1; 12.4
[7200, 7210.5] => -0.1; 12.5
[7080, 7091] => 0.1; 12.6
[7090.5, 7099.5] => 0.0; 12.7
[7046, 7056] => 0.4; 12.3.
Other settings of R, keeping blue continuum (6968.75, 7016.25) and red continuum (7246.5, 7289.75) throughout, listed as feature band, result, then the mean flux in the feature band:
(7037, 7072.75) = 1.0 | 12.6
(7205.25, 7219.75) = -0.3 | 12.5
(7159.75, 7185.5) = 0.4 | 12.3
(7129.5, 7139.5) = 0.1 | 12.4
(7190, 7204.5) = -0.3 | 12.6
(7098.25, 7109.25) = -0.1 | 12.8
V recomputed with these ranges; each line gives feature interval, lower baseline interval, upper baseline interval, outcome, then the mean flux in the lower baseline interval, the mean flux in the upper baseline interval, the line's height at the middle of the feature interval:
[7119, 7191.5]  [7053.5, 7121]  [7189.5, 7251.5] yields 1.23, 12.7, 12.5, 12.6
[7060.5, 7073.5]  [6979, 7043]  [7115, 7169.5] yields -0.05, 13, 12.4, 12.7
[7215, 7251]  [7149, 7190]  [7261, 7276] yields -1.30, 12.3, 12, 12.1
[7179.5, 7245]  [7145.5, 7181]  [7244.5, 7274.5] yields -1.46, 12.3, 12.2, 12.3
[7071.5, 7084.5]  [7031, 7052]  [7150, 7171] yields -0.46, 12.5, 12.2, 12.4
